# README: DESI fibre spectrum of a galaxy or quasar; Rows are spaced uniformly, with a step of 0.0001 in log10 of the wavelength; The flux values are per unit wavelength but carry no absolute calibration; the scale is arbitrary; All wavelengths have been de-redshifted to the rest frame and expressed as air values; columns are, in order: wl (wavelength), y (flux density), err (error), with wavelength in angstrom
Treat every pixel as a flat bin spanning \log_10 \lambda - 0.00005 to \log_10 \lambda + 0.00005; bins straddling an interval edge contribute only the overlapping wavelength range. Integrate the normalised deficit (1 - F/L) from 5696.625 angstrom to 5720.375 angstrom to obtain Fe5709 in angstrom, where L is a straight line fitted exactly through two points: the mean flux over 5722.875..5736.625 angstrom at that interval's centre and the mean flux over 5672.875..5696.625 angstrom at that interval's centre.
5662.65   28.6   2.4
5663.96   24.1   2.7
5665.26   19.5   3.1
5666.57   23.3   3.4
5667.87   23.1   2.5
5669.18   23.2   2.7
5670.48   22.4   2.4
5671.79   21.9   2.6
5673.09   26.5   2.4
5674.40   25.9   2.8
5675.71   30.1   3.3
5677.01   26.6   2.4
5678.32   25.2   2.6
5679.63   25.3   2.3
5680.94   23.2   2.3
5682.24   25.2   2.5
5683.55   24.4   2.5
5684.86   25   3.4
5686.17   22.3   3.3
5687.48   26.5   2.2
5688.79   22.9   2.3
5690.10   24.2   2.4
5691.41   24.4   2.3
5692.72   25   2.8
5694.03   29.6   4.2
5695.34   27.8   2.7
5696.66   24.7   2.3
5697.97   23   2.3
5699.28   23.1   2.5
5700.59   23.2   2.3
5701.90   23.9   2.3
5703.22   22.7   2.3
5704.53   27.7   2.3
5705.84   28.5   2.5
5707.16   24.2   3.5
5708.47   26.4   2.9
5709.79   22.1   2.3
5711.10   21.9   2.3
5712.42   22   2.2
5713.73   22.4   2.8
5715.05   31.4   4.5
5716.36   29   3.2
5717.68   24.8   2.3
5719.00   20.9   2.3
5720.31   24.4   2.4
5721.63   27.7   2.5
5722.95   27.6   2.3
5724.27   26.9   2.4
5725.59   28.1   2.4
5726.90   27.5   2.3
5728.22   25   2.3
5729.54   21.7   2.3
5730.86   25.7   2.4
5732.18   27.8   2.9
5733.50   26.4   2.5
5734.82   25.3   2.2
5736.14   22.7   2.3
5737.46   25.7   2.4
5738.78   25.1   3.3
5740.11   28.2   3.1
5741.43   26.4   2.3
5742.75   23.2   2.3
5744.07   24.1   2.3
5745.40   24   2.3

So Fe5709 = 1.1 angstrom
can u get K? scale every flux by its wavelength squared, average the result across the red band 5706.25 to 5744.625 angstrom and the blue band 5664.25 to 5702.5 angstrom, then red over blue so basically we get 1.0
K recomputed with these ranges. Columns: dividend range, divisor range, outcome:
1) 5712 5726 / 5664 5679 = 1.08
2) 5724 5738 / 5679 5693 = 1.07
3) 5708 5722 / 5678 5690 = 1.02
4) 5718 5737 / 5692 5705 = 1.03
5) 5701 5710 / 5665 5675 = 1.09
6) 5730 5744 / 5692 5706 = 1.02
